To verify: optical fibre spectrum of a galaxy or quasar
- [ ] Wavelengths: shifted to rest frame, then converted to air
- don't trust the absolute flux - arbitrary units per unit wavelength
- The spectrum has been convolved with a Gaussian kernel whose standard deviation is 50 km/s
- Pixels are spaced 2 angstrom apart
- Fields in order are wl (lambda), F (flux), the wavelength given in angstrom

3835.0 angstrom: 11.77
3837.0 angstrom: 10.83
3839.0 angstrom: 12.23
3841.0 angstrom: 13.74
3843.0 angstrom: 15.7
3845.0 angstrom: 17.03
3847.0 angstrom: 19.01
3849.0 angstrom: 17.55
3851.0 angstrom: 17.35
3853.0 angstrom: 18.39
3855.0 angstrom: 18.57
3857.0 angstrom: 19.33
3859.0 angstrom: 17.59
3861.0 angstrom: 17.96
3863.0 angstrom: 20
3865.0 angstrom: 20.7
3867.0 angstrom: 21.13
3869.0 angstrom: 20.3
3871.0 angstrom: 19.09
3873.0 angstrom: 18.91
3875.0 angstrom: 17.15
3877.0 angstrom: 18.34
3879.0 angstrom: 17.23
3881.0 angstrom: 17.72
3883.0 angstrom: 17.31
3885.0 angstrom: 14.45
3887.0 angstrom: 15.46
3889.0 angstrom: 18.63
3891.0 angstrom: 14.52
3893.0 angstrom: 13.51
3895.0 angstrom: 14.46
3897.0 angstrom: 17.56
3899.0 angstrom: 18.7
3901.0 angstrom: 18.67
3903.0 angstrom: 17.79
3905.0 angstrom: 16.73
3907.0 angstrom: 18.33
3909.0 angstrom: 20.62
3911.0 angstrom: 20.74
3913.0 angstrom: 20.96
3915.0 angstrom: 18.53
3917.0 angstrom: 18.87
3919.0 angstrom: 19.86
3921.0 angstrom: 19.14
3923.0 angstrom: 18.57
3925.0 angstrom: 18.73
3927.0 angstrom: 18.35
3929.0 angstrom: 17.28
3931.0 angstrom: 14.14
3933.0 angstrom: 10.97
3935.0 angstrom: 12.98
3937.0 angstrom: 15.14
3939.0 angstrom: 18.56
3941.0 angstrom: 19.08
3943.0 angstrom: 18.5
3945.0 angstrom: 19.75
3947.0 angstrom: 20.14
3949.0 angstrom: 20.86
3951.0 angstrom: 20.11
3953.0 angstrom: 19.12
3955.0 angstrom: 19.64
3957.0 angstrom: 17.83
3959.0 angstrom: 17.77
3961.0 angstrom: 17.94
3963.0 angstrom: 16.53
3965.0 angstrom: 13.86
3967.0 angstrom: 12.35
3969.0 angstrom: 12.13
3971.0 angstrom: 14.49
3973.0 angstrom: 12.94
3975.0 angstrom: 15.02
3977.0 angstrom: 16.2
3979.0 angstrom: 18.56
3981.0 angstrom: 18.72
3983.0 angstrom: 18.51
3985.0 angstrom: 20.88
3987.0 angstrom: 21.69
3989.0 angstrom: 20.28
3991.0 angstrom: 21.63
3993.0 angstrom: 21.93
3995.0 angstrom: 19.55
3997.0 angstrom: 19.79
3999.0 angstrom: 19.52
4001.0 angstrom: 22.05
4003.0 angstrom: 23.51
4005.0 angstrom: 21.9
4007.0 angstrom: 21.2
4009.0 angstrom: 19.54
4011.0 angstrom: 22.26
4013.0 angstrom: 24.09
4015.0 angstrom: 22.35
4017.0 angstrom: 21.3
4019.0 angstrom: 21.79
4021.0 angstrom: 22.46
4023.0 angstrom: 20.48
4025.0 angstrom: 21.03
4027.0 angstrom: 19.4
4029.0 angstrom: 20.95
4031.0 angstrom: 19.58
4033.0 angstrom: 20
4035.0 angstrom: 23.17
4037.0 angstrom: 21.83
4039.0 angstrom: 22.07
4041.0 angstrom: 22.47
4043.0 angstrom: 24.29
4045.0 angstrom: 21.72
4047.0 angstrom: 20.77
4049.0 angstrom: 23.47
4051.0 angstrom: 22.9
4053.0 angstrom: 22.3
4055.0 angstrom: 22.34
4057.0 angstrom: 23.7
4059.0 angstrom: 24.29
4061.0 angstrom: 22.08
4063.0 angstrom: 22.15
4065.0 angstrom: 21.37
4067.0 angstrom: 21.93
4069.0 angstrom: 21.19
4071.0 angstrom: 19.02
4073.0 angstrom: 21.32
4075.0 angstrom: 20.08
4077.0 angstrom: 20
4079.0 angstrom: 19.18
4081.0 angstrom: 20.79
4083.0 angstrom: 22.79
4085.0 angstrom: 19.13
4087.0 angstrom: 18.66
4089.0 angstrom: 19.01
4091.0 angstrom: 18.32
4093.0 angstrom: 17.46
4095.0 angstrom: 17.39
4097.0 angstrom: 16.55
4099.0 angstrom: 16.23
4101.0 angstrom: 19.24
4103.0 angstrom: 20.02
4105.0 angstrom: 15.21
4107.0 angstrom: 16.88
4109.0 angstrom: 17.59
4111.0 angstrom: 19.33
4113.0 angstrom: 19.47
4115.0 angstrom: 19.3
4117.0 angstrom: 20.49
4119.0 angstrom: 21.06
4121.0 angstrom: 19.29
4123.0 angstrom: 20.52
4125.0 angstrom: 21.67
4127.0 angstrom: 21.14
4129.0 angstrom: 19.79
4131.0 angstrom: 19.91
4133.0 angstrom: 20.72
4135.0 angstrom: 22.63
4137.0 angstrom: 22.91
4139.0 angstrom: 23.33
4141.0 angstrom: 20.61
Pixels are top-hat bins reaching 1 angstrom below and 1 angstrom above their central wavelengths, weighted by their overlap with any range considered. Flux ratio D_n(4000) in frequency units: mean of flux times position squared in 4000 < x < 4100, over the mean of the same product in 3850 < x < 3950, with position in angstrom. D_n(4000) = 1.3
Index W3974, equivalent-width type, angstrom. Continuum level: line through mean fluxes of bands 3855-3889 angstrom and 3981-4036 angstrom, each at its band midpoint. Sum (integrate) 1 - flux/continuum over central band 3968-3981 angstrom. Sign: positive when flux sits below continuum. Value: 3.3 angstrom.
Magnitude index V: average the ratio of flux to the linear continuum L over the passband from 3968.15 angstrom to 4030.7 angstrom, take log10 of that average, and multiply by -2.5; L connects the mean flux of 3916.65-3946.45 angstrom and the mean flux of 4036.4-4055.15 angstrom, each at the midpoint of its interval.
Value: 0.028 mag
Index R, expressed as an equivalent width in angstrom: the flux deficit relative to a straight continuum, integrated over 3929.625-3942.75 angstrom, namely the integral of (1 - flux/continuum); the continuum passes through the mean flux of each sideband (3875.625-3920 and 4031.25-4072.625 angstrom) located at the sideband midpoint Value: 2.4 angstrom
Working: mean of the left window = 17.7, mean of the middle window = 15.4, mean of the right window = 22.1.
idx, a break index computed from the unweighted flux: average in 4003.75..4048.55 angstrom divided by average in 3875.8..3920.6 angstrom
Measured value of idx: 1.22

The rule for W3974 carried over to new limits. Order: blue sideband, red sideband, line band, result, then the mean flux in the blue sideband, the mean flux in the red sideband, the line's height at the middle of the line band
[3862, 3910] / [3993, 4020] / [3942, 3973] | 4.16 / 17.8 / 21.5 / 20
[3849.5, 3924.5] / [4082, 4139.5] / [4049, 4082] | -4.08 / 18.2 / 19.5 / 19.2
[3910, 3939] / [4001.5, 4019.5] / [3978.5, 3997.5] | 0.56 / 17.5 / 22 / 20.8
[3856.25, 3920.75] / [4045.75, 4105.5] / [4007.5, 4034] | -1.98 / 18.2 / 20.3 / 19.7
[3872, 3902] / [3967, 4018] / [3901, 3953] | -1.15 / 16.8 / 19.5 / 17.8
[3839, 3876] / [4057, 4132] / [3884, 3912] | 1.93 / 18.1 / 19.8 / 18.4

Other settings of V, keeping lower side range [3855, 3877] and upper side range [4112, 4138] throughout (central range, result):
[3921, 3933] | 0.15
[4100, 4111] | 0.15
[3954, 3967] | 0.17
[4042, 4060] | -0.13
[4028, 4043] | -0.08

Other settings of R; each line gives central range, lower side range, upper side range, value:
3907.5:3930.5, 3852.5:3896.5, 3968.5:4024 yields -0.7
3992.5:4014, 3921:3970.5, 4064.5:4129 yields -4.1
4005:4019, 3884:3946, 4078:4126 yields -2.7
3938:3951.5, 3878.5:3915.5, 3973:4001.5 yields -0.8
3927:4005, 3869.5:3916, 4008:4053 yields 7.5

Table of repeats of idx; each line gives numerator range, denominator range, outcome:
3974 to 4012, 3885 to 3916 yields 1.15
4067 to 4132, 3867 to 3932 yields 1.08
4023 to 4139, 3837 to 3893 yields 1.18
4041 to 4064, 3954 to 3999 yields 1.28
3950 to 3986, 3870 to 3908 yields 0.98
